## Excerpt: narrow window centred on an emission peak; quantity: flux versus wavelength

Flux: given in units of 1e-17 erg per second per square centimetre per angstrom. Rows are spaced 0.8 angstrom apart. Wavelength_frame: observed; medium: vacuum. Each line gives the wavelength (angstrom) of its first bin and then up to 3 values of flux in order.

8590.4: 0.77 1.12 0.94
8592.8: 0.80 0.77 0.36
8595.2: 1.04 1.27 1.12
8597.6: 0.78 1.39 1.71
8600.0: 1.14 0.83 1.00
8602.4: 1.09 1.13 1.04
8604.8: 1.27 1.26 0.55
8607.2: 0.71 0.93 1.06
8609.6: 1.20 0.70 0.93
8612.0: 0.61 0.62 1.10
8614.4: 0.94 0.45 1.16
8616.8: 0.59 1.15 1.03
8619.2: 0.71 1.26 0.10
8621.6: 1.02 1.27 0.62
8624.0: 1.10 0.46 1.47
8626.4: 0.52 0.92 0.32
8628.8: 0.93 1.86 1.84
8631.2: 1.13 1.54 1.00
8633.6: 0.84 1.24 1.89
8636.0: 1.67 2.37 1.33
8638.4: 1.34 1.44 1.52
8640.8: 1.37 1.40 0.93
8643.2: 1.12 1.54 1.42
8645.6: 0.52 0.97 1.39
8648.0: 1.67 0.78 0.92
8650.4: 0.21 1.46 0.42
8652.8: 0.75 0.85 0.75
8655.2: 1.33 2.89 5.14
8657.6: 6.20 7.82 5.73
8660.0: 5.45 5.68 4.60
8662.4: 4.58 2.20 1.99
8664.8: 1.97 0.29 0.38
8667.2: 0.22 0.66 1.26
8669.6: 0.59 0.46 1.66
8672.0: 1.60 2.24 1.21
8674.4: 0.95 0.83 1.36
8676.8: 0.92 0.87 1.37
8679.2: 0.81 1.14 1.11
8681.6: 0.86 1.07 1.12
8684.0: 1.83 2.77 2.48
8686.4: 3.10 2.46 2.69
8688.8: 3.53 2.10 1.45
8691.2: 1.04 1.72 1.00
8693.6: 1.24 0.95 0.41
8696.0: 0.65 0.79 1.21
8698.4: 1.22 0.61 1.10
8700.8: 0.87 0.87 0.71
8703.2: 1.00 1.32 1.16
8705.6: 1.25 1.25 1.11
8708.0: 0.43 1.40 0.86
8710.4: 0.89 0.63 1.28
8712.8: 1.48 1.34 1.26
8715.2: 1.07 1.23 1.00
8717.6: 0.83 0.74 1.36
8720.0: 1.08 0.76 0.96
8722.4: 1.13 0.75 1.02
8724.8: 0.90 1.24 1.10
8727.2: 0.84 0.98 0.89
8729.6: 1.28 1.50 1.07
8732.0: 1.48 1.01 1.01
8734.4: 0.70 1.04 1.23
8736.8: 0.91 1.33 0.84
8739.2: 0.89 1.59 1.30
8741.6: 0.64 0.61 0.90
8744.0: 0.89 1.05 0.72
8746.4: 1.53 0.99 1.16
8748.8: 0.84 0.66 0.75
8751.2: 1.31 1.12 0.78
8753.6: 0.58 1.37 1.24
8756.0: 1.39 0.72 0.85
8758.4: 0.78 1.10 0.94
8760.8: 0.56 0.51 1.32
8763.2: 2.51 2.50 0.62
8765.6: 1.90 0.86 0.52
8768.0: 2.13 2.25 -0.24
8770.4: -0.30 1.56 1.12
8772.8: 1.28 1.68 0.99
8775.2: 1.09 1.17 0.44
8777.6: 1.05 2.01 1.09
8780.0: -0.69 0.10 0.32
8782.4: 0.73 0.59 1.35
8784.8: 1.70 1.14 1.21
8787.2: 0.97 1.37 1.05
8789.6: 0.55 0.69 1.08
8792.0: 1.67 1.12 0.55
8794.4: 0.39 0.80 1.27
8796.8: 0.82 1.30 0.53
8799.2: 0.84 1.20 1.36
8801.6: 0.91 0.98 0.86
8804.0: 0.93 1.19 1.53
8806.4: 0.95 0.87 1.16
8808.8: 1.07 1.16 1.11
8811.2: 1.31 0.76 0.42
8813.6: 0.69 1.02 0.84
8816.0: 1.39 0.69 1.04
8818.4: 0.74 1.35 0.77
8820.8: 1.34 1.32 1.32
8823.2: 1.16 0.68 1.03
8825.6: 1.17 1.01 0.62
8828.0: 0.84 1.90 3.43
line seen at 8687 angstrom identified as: [N II] 6583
